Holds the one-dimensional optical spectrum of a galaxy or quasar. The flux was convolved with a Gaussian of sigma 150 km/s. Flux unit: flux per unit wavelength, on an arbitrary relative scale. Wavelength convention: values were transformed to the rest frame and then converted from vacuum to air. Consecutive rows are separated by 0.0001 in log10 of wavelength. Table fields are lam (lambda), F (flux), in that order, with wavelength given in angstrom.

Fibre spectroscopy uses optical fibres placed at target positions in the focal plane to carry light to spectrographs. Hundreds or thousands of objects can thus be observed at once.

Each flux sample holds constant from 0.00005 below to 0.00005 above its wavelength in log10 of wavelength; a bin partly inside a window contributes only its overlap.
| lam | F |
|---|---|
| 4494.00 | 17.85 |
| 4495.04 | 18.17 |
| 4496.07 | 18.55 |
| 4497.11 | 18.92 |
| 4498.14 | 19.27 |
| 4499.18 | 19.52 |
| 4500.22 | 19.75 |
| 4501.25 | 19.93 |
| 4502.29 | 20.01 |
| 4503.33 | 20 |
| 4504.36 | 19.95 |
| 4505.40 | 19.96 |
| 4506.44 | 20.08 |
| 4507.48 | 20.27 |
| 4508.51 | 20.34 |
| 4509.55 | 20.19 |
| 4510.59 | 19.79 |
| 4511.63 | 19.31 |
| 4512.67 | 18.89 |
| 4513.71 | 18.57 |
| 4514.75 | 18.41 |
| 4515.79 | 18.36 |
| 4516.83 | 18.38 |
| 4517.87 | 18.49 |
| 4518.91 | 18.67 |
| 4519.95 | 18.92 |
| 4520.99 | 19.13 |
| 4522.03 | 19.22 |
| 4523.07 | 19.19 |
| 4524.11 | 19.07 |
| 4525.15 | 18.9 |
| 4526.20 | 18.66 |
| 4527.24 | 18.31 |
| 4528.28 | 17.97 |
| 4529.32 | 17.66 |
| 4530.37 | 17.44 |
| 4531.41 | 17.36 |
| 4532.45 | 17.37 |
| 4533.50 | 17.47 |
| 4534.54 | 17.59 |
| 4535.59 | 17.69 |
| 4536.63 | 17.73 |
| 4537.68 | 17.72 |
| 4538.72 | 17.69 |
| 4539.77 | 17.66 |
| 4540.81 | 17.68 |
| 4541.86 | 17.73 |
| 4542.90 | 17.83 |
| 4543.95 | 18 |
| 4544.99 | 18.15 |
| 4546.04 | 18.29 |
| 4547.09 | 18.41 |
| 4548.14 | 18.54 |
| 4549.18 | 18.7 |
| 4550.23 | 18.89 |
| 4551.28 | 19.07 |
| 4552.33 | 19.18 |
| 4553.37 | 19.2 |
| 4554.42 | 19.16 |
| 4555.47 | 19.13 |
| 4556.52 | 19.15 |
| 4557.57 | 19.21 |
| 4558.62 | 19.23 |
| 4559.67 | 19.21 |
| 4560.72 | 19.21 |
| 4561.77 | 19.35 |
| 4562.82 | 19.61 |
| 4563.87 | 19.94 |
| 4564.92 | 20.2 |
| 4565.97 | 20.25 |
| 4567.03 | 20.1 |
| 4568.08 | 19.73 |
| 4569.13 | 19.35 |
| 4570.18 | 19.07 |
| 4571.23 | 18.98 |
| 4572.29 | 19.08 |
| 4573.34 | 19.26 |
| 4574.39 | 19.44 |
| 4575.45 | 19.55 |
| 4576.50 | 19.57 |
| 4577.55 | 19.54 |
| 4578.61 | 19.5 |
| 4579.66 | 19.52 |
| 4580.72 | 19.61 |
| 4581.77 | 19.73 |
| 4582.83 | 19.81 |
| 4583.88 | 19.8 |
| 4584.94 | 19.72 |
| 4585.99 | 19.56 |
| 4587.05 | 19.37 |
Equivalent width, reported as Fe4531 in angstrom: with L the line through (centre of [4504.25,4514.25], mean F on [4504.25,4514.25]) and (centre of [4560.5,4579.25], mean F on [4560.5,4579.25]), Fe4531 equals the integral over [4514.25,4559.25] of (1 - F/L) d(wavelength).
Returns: 2.86 angstrom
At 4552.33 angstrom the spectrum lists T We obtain 19.18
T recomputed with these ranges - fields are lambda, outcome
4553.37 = 19.2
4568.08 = 19.73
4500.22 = 19.75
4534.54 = 17.59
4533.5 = 17.47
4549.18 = 18.7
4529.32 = 17.66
